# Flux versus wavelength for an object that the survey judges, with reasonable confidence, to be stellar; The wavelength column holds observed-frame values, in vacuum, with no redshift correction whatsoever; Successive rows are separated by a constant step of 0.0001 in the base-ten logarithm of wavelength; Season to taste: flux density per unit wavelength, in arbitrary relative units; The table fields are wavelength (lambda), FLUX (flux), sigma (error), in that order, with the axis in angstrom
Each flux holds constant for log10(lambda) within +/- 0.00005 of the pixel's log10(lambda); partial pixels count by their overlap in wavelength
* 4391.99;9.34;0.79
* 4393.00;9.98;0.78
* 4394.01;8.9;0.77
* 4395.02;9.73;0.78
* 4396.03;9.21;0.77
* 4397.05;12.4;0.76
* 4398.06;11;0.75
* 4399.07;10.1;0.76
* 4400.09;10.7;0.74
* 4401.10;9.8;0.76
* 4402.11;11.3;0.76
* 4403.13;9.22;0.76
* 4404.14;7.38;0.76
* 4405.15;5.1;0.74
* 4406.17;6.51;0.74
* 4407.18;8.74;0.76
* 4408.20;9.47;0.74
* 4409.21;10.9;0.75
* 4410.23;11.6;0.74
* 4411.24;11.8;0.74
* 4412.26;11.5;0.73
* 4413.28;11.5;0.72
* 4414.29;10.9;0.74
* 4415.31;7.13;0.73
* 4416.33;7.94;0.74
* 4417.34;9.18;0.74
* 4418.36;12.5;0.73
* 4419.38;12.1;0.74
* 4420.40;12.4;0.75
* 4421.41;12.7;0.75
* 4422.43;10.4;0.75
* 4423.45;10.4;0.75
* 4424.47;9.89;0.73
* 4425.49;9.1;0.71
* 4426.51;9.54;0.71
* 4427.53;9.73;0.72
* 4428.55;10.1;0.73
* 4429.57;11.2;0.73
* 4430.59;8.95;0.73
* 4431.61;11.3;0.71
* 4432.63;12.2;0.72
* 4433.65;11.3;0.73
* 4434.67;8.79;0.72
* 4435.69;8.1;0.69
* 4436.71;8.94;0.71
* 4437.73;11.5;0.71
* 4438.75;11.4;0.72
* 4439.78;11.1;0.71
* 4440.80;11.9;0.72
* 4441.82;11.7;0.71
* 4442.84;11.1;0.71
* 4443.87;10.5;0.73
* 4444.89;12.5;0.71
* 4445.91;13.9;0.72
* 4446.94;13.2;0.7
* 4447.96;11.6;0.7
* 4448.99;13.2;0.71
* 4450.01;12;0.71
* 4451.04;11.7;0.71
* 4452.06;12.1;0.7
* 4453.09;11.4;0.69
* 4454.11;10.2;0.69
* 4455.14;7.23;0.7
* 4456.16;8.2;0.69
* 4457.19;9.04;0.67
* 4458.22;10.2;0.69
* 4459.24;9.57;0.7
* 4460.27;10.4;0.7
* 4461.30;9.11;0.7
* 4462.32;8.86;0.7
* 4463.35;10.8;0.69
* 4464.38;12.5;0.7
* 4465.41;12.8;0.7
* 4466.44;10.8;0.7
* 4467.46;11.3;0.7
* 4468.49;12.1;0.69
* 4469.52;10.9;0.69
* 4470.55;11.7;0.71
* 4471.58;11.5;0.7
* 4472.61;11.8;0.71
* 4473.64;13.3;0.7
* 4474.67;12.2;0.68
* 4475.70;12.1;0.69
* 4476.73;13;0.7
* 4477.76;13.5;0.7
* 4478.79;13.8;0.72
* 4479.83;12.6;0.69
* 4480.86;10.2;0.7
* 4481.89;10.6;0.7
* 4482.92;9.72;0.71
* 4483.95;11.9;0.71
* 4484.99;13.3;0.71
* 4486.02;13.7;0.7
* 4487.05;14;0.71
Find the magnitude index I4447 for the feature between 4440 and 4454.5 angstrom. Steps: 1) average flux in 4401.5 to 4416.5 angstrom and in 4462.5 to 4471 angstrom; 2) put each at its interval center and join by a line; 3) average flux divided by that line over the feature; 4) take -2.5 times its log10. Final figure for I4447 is -0.11 mag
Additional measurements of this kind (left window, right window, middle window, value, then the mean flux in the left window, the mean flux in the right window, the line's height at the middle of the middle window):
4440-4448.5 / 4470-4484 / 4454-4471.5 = 0.16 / 12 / 12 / 12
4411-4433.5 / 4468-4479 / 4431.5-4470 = 0.06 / 10.6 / 12.3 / 11.5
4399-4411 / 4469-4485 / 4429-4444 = -0.02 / 9.26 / 12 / 10.4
